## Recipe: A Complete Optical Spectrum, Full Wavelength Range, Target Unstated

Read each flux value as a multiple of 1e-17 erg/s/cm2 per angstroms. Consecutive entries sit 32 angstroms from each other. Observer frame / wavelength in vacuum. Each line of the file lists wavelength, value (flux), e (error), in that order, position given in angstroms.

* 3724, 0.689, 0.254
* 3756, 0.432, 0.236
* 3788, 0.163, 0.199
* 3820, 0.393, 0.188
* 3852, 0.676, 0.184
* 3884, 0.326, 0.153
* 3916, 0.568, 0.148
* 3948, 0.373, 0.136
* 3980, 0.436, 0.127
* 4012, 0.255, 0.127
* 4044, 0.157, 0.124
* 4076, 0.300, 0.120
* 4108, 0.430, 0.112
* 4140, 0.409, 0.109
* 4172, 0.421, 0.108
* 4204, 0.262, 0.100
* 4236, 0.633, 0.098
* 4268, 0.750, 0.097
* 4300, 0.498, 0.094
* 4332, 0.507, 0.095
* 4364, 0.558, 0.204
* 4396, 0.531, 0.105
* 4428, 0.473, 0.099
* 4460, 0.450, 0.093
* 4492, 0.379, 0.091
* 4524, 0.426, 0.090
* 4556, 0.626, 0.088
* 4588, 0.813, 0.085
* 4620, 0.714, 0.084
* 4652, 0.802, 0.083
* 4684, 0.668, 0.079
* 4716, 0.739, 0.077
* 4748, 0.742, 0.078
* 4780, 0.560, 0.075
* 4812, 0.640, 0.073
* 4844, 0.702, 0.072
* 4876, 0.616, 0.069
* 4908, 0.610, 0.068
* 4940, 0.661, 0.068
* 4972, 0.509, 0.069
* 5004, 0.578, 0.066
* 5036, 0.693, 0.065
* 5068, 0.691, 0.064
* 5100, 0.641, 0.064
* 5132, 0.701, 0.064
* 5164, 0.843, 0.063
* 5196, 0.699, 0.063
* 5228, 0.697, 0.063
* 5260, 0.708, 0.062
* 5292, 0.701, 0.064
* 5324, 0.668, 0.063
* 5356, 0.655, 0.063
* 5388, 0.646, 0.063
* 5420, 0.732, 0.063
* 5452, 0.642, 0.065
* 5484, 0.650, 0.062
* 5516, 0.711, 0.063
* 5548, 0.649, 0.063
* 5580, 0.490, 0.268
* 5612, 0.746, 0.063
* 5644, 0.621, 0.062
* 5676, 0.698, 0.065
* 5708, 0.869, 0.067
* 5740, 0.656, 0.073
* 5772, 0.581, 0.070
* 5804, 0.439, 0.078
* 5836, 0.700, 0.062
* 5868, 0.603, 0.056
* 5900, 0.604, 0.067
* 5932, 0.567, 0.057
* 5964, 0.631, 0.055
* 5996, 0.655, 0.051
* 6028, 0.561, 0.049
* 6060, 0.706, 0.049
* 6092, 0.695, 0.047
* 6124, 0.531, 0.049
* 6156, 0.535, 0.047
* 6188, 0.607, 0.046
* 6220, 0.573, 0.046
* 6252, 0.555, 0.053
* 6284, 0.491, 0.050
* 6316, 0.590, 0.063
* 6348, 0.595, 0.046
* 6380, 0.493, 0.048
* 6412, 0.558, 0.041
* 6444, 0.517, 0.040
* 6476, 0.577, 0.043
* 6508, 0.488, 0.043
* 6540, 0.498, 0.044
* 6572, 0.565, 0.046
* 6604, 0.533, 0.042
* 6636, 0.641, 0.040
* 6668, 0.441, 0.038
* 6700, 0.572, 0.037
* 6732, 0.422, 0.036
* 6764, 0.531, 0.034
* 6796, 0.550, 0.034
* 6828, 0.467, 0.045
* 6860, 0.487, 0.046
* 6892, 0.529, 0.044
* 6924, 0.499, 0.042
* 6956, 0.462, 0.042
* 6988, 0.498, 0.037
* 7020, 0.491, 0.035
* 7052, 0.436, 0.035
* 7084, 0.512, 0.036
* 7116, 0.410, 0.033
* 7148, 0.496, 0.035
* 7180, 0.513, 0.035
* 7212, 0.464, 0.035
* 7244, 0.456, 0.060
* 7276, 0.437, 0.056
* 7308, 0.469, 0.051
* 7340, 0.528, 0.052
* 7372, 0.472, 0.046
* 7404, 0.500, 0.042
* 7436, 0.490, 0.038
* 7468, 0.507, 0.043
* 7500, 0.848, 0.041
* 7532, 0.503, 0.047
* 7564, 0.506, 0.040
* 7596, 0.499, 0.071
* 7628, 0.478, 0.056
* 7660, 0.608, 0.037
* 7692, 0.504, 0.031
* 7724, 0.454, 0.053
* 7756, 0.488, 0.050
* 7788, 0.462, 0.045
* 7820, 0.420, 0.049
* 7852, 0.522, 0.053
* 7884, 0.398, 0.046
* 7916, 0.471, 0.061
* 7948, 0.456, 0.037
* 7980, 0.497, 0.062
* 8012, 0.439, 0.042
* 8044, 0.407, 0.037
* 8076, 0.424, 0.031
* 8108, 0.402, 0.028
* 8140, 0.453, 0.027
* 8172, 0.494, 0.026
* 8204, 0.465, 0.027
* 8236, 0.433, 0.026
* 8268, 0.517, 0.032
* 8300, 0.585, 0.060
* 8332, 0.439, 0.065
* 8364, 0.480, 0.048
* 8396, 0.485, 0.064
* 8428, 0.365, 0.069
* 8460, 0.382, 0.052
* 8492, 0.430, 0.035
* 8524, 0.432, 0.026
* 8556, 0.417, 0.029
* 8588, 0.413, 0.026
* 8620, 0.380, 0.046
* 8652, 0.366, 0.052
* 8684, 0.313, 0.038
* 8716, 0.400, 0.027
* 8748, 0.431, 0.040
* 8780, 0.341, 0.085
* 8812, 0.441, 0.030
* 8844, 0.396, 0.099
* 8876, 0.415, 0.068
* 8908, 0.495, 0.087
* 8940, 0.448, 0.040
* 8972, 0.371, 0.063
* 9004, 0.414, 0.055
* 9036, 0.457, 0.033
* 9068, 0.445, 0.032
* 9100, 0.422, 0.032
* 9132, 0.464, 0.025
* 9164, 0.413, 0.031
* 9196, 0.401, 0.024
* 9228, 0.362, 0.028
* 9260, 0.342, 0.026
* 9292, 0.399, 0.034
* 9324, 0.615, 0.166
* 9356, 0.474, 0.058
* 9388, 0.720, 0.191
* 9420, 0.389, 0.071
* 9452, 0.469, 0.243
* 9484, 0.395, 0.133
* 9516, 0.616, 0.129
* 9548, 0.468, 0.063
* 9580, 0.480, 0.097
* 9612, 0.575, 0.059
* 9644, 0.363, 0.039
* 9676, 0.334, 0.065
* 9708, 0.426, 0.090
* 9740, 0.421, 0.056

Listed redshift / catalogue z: 0.140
